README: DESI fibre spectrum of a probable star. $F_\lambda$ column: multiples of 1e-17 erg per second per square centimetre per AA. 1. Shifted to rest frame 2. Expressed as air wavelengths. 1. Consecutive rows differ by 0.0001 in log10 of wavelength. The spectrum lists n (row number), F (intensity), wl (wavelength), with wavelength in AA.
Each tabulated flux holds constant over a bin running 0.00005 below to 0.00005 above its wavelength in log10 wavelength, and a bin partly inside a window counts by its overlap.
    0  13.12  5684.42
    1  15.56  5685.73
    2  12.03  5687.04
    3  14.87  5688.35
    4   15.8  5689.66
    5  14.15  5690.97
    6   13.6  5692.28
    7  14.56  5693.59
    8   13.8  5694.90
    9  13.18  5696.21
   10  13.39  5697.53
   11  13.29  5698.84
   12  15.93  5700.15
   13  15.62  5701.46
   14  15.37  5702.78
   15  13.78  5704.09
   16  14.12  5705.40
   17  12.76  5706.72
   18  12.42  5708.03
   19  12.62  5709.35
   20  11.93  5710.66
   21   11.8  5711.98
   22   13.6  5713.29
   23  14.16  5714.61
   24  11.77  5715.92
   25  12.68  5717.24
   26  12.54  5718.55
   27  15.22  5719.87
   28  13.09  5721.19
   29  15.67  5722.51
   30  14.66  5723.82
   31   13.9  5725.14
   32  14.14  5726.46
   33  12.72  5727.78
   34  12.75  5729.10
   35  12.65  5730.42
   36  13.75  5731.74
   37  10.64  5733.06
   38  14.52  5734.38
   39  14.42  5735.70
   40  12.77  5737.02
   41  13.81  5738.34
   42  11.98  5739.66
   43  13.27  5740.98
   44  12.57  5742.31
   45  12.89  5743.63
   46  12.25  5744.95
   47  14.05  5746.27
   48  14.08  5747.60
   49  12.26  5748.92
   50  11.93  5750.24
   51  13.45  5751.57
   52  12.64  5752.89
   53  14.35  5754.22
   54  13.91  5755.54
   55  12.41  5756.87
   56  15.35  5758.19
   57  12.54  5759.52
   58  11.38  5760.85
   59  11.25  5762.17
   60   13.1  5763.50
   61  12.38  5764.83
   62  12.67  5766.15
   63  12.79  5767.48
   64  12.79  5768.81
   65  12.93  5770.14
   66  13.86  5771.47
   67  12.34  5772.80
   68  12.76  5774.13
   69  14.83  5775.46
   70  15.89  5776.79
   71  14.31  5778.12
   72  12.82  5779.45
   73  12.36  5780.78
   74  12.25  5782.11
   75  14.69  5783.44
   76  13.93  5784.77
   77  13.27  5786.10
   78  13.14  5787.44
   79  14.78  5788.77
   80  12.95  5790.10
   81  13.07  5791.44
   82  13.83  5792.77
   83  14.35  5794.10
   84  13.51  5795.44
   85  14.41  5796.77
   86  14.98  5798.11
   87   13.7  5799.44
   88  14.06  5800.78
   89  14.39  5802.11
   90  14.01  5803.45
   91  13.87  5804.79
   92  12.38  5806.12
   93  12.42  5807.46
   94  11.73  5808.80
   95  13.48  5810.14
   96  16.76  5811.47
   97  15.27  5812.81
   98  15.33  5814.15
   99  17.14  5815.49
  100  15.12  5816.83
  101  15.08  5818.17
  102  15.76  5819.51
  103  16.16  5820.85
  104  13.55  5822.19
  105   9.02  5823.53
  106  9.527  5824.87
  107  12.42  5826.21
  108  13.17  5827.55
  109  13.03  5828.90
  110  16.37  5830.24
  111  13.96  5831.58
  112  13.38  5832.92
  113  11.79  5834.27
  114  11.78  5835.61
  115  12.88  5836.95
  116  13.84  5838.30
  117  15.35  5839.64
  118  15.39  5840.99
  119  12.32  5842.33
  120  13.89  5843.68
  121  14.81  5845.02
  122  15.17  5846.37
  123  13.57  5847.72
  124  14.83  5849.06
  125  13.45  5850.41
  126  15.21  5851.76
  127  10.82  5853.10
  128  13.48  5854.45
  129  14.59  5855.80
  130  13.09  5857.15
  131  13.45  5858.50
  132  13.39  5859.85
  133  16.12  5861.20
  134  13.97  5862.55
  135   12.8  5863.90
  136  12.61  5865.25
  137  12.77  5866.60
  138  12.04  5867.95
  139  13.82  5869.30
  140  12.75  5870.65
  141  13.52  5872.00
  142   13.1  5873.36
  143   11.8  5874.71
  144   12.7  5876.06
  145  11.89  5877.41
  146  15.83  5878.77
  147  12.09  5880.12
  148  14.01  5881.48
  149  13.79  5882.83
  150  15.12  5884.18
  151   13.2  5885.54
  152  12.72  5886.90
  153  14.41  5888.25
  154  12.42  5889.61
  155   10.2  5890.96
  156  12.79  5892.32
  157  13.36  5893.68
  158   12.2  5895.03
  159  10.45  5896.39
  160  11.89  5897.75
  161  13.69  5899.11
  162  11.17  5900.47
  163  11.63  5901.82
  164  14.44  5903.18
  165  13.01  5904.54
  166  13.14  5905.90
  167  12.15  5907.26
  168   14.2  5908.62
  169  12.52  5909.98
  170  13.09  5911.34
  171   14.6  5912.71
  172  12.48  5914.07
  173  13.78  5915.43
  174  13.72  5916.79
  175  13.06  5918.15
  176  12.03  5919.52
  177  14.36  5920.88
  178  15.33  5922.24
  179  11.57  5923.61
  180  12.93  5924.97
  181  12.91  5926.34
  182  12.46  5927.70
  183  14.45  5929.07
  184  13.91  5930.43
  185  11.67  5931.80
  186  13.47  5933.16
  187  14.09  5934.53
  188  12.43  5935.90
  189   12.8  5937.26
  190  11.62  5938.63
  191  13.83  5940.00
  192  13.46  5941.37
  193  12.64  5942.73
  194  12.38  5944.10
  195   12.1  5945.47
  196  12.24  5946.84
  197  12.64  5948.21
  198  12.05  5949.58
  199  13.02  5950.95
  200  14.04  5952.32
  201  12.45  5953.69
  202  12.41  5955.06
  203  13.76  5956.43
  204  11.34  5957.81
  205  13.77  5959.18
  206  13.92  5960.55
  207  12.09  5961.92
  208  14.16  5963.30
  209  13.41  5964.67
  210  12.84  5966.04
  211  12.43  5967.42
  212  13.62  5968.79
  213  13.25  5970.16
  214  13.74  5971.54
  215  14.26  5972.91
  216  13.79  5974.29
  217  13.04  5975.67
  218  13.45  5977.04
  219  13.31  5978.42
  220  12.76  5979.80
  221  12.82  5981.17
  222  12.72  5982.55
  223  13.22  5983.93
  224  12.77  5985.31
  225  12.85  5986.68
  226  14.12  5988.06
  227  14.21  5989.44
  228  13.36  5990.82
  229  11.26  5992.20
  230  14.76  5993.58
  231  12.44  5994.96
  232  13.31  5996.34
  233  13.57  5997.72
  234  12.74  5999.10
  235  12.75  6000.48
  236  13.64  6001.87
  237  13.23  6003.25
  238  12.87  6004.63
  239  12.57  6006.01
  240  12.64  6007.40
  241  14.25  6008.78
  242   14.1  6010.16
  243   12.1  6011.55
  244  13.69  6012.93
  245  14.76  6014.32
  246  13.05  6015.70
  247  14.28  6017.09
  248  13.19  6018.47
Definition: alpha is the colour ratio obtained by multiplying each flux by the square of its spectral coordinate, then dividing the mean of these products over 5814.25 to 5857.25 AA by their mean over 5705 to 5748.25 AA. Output 1.08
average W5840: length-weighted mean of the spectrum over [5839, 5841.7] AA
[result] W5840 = 15.3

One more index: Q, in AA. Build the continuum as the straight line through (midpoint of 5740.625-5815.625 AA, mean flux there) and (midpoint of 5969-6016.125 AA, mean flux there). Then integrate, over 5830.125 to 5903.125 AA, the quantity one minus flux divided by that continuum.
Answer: 0.7 AA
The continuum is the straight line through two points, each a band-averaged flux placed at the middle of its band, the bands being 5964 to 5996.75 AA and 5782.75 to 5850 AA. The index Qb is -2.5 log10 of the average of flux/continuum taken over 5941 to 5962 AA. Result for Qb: 0.047 mag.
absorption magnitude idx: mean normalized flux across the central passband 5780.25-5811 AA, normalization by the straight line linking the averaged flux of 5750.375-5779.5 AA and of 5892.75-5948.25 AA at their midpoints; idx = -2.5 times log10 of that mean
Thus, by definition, -0.03 mag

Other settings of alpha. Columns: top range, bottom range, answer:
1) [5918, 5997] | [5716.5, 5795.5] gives 1.05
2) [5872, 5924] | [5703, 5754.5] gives 1.04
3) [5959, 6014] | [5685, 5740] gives 1.07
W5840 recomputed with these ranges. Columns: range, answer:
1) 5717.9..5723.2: 14.1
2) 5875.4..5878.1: 12.3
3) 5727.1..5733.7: 12.5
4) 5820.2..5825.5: 12.1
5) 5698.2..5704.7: 14.8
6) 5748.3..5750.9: 12.1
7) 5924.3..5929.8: 13.2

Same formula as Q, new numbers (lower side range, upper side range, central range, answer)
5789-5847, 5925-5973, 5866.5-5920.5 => 1.67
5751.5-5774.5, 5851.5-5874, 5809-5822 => -2.18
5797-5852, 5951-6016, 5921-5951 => 1.11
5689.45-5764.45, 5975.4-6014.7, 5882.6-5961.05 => 1.81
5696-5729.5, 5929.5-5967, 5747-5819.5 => -1.36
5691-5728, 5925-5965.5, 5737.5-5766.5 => 1.30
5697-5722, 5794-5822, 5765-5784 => 1.06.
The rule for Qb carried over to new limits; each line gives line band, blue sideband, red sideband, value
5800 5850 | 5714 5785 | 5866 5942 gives -0.059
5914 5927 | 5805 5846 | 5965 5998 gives 0.017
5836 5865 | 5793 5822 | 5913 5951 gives 0.005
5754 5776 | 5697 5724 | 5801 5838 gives 0.054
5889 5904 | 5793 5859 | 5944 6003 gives 0.107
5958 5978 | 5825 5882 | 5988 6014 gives -0.006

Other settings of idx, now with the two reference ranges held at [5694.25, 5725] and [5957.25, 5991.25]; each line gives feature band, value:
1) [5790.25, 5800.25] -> -0.03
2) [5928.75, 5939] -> 0.02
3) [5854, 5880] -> 0.01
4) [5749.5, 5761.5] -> 0.04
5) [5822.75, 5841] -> 0.05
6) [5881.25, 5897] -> 0.04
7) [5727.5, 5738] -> 0.04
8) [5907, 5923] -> -0.01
